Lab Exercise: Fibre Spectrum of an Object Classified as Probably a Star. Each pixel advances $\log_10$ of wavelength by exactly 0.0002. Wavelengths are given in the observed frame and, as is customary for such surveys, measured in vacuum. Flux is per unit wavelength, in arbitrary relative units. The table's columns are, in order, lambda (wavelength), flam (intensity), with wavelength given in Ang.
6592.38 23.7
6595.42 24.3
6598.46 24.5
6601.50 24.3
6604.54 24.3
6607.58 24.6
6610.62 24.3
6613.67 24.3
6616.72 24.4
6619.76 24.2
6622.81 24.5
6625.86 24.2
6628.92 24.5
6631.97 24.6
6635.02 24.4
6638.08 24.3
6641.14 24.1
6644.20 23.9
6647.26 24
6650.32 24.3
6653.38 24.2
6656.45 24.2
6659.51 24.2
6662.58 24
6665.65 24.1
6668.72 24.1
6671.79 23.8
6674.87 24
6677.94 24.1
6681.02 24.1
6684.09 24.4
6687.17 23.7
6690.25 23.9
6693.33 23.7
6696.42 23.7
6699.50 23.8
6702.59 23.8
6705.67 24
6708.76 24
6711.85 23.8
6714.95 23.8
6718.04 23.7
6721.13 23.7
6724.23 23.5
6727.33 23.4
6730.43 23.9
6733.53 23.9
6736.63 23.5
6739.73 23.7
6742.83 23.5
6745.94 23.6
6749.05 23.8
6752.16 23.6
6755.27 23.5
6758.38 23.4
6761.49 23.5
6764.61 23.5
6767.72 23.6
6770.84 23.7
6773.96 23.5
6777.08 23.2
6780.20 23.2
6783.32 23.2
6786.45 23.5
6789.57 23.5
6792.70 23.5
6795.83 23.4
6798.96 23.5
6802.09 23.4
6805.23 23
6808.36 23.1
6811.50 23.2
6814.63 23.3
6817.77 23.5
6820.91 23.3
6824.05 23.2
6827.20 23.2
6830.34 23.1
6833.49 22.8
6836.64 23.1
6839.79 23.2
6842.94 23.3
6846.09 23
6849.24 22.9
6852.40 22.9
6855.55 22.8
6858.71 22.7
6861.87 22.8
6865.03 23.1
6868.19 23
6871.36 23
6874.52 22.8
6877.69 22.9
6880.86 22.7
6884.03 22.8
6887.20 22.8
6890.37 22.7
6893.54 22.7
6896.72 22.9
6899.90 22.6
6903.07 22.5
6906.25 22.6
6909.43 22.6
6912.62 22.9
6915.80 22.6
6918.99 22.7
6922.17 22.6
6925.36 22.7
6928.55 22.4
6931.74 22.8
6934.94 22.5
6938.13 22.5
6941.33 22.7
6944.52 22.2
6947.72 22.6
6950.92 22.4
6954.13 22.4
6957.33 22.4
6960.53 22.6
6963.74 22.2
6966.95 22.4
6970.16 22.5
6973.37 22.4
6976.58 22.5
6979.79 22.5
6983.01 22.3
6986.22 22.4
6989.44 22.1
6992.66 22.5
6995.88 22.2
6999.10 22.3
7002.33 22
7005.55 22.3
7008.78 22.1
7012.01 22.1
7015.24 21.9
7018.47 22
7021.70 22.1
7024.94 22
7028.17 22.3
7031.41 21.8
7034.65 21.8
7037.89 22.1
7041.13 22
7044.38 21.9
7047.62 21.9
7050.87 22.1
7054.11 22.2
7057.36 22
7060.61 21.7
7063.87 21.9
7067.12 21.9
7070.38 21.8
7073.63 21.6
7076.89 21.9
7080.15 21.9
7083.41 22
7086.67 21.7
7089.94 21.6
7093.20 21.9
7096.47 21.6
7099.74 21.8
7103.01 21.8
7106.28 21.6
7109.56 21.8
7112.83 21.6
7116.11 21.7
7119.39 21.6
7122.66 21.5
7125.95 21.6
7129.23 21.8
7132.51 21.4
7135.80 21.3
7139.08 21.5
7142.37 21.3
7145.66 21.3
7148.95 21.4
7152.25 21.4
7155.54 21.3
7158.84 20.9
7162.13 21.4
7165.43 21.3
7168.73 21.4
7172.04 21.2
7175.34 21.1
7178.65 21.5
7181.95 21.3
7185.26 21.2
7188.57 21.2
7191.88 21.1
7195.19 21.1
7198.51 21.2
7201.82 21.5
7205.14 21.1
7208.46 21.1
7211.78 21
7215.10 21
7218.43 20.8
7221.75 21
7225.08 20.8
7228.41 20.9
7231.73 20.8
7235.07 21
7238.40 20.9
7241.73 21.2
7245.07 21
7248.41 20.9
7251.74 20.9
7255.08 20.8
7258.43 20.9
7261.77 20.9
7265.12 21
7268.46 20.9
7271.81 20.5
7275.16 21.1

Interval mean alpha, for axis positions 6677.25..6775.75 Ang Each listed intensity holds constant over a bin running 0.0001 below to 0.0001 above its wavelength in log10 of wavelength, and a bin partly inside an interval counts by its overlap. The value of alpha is 23.7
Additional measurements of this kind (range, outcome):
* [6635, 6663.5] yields 24.1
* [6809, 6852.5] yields 23.1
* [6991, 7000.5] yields 22.3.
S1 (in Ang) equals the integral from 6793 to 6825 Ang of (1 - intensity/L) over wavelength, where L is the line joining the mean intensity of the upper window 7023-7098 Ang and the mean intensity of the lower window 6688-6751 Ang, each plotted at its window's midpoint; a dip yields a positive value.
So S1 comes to -0.1 Ang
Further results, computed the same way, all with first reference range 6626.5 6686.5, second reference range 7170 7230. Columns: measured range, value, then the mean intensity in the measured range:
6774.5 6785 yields 0.11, 23.2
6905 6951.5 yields 0.10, 22.6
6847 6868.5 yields 0.14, 22.9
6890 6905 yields 0.09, 22.7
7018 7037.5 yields 0.07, 22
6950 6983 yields 0.00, 22.4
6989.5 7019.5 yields 0.08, 22.2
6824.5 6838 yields 0.07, 23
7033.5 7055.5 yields -0.01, 22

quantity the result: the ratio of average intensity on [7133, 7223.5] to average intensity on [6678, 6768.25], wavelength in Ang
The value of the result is 0.9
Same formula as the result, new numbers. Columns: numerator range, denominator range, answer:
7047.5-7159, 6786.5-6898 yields 0.94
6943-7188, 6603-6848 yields 0.92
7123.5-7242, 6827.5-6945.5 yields 0.93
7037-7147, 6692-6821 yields 0.92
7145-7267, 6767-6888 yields 0.91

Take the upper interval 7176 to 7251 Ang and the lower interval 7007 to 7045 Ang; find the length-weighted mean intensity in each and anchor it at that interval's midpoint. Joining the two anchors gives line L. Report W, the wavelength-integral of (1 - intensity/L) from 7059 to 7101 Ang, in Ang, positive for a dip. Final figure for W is -0.1 Ang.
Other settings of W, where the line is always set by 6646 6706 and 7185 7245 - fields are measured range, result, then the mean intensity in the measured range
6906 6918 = 0.0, 22.7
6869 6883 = 0.0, 22.8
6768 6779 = 0.0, 23.5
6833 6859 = 0.1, 23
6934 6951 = 0.0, 22.5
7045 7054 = 0.0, 22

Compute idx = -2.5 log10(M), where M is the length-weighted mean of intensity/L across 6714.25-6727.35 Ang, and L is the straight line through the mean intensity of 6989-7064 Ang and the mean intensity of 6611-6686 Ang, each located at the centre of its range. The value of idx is 0.01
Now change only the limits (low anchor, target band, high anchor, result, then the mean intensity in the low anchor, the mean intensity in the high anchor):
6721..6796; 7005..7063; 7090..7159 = 0.001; 23.5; 21.5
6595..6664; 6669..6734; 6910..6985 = 0.002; 24.3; 22.5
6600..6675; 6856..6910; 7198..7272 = 0.005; 24.2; 21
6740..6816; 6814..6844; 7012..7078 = -0.002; 23.4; 21.9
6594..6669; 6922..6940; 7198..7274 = 0.003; 24.3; 21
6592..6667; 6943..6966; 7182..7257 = 0.004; 24.3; 21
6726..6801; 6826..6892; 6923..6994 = 0.003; 23.5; 22.5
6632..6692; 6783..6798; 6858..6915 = -0.004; 24.1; 22.8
